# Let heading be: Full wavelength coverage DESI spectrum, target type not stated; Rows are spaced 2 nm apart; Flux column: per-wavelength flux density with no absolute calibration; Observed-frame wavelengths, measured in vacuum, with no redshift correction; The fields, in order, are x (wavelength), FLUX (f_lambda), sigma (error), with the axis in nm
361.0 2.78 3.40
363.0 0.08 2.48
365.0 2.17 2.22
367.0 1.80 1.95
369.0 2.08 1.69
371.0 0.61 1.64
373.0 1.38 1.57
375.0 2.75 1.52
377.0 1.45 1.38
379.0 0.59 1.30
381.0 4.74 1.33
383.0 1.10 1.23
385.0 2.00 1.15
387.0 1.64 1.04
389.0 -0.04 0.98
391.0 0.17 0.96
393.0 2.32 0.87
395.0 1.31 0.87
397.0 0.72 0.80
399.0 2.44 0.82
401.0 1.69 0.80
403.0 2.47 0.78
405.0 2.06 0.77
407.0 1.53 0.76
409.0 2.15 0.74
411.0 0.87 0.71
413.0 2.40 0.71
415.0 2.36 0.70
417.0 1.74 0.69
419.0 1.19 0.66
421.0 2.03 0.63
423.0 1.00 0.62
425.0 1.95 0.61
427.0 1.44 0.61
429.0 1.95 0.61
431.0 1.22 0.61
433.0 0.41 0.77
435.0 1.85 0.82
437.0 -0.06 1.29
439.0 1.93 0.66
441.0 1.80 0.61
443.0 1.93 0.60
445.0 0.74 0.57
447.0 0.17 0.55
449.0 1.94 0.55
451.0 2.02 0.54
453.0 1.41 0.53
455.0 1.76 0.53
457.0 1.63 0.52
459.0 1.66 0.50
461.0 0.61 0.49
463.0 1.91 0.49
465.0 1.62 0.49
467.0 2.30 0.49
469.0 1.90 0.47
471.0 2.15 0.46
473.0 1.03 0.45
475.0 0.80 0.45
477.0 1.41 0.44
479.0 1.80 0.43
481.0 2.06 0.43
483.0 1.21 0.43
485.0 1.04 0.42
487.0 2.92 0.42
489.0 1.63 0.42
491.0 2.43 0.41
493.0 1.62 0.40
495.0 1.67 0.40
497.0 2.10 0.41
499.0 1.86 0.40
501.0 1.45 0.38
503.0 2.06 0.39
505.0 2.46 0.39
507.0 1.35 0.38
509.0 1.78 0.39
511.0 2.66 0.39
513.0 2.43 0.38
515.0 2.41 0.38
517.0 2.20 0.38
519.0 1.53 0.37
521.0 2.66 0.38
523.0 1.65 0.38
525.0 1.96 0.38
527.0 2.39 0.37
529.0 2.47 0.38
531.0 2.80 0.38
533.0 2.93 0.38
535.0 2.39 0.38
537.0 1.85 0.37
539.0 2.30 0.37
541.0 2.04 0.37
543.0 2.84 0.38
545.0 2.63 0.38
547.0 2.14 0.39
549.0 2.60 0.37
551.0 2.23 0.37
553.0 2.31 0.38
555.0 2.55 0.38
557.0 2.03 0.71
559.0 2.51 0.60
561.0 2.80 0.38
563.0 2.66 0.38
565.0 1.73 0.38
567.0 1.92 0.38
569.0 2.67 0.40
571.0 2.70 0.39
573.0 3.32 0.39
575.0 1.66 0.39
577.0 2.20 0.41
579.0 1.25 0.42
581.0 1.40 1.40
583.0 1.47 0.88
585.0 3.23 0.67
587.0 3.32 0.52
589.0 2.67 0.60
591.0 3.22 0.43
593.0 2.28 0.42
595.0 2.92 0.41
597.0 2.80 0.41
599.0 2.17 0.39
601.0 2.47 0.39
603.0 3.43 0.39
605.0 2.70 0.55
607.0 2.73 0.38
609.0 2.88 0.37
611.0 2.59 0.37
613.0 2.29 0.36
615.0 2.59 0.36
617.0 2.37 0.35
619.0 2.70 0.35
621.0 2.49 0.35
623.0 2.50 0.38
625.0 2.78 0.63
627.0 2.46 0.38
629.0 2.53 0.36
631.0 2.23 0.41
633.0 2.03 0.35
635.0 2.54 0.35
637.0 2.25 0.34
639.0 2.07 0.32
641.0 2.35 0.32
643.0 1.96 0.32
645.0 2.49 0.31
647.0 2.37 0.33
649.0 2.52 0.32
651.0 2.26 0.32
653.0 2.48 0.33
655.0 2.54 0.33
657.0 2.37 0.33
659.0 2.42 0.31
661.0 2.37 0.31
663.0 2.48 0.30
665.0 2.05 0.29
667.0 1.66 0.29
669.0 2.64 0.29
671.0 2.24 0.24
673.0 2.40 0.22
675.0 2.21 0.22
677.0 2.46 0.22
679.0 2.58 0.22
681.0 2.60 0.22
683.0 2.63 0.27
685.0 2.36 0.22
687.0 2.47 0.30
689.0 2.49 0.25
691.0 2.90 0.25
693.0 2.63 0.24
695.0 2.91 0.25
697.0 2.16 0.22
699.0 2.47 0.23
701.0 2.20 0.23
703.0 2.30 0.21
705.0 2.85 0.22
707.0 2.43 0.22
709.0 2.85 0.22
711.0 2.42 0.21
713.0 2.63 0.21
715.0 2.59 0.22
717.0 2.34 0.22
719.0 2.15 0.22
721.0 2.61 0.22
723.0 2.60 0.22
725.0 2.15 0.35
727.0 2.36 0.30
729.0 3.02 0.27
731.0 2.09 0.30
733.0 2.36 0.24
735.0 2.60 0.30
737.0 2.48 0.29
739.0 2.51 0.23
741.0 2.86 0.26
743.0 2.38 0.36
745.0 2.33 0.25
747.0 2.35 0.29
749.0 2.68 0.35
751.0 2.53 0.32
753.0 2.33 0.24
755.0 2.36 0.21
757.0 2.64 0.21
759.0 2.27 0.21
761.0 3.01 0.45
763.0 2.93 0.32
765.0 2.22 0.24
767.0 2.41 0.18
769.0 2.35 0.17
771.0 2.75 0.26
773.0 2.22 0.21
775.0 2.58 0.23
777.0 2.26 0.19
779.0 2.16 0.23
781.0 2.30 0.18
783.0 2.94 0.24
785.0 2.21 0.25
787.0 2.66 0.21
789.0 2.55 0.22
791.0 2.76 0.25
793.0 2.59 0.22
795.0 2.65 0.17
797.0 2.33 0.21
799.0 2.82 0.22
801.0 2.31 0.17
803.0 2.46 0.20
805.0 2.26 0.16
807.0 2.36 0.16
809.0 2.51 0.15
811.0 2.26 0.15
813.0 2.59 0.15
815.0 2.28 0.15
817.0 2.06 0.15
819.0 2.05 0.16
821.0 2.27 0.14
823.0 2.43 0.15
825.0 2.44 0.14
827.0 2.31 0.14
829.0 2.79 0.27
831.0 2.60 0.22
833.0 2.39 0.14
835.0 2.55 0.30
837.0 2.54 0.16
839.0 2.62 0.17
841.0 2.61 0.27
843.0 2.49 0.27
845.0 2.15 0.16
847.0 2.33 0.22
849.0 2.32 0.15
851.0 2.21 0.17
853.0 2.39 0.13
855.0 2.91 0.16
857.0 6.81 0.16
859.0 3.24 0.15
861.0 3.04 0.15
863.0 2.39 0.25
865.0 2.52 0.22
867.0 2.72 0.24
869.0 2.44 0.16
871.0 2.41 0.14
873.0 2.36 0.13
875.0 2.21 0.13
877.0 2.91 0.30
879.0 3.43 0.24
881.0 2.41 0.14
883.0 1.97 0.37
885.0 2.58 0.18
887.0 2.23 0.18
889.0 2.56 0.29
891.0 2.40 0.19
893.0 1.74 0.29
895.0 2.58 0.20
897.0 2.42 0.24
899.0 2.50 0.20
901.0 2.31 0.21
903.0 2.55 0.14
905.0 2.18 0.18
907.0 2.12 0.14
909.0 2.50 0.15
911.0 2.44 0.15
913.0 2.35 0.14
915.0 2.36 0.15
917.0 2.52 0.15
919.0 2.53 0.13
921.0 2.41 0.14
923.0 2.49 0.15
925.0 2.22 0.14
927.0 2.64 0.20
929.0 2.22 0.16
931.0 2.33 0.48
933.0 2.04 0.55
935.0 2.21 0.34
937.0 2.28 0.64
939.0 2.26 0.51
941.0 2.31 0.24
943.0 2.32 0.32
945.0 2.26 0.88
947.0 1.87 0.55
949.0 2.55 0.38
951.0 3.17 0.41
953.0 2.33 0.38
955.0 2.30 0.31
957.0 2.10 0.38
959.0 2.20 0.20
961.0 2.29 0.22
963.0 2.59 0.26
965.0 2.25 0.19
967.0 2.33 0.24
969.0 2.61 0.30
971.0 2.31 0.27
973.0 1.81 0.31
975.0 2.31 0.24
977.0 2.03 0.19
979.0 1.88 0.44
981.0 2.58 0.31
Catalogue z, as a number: 0.306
